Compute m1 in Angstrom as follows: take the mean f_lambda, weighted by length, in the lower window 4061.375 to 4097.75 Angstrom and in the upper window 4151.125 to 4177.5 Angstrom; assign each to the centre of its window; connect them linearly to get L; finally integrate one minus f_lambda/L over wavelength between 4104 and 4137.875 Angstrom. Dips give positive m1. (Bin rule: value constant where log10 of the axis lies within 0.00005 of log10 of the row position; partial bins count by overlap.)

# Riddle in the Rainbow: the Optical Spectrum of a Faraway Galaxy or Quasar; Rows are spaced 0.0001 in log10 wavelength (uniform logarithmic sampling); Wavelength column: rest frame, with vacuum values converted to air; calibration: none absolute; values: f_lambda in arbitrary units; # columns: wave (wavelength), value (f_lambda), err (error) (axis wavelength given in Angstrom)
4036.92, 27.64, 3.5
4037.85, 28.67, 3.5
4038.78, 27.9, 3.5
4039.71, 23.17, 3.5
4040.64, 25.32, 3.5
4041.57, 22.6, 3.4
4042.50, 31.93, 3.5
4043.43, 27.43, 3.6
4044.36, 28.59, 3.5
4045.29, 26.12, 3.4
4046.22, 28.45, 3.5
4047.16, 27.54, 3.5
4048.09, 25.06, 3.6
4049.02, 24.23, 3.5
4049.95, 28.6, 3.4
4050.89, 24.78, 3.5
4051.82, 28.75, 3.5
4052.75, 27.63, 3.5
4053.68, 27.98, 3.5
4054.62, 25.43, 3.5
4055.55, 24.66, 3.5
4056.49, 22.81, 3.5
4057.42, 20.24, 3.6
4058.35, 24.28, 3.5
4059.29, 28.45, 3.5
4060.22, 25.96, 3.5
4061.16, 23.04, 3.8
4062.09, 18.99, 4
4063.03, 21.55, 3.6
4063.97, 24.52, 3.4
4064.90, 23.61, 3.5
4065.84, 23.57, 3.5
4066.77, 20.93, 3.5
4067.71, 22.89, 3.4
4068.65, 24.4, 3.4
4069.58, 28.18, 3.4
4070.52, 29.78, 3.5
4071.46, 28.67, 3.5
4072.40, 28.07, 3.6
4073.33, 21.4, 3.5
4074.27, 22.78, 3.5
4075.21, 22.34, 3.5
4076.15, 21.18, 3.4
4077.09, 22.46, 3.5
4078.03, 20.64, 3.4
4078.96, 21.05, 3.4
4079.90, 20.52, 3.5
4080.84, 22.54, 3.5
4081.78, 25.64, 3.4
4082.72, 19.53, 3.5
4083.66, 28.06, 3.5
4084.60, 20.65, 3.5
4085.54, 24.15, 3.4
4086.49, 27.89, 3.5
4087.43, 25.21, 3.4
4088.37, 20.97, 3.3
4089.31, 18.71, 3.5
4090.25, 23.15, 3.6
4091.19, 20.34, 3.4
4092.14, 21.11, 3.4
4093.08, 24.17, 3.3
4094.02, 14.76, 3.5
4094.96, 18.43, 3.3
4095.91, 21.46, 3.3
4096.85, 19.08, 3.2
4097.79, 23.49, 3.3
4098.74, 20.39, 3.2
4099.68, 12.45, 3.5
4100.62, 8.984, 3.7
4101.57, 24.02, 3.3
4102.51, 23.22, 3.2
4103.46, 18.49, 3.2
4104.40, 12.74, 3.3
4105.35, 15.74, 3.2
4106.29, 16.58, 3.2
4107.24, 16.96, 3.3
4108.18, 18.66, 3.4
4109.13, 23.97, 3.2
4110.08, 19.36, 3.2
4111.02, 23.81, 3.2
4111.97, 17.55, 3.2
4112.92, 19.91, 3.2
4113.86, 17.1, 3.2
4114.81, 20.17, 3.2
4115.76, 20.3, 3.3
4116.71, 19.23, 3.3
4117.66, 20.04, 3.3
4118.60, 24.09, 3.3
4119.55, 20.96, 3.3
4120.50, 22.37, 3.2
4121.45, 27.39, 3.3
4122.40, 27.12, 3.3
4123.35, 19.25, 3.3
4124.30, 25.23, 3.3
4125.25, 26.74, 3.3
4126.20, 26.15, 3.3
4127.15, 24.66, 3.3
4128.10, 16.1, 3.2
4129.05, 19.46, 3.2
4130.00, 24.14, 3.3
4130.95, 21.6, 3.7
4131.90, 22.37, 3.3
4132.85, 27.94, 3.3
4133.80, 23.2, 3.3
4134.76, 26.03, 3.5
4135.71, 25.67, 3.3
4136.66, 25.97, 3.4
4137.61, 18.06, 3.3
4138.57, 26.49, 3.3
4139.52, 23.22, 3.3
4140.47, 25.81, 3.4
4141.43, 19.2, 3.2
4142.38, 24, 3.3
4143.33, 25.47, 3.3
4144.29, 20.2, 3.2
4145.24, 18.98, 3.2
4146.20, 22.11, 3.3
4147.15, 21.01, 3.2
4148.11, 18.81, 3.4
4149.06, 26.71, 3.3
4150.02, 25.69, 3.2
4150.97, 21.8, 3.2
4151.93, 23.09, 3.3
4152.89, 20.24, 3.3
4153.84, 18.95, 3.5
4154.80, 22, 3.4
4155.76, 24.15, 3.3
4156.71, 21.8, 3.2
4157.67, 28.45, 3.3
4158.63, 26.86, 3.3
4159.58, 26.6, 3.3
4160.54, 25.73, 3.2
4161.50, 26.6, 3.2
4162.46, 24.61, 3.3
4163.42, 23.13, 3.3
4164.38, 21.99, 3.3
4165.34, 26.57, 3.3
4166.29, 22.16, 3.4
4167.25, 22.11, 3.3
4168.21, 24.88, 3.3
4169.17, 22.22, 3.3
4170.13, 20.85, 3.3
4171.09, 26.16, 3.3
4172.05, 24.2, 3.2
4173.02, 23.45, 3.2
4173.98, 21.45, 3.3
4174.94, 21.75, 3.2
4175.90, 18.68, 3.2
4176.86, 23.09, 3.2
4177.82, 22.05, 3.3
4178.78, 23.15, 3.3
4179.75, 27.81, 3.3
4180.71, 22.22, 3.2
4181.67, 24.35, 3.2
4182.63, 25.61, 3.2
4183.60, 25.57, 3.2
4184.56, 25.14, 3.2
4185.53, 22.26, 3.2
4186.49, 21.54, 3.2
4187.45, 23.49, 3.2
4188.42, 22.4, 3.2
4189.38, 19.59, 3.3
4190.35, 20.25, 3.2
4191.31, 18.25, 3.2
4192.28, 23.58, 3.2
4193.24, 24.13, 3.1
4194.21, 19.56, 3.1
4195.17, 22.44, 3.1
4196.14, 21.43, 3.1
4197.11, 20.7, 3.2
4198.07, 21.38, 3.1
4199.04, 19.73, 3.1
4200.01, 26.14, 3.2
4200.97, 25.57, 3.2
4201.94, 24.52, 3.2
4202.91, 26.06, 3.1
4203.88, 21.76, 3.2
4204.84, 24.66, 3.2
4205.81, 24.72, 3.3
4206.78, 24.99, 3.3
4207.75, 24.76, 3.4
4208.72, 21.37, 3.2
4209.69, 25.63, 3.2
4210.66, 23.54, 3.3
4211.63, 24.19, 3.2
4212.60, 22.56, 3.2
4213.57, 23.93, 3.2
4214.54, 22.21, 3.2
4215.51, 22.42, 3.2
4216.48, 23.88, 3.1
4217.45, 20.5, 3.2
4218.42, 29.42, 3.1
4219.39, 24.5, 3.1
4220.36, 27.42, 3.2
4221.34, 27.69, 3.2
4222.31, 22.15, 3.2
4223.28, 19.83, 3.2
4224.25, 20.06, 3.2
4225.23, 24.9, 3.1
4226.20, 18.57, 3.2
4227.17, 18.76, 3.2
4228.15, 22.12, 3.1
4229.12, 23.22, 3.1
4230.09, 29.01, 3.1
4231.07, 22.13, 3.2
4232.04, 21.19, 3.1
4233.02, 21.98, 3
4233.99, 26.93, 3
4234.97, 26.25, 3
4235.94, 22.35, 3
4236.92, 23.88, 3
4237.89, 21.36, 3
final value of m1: 2.1 Angstrom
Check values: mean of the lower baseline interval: 22.7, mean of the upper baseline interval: 23.4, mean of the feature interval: 21.6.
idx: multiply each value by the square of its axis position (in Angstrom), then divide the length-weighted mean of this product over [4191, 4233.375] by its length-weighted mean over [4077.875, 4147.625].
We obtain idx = 1.1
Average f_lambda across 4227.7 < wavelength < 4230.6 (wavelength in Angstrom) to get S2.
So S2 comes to 24.8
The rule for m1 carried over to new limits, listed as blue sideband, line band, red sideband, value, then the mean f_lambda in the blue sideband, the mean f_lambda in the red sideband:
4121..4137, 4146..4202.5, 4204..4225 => 2.0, 24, 23.8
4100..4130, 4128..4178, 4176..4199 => -3.7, 20.5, 22.5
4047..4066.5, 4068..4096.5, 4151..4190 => 1.8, 24.8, 23.4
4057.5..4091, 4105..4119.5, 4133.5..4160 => 2.3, 23.5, 23.2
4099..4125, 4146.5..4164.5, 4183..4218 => -1.9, 19.9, 22.9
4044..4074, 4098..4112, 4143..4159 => 3.3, 25.3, 22.7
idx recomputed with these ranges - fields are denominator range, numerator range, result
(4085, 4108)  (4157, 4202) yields 1.23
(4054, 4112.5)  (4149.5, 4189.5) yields 1.12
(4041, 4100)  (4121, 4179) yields 1.02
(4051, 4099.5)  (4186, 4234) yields 1.06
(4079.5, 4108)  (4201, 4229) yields 1.23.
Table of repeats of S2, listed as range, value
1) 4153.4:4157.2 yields 21.8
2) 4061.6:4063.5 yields 20.3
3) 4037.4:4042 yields 25.5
